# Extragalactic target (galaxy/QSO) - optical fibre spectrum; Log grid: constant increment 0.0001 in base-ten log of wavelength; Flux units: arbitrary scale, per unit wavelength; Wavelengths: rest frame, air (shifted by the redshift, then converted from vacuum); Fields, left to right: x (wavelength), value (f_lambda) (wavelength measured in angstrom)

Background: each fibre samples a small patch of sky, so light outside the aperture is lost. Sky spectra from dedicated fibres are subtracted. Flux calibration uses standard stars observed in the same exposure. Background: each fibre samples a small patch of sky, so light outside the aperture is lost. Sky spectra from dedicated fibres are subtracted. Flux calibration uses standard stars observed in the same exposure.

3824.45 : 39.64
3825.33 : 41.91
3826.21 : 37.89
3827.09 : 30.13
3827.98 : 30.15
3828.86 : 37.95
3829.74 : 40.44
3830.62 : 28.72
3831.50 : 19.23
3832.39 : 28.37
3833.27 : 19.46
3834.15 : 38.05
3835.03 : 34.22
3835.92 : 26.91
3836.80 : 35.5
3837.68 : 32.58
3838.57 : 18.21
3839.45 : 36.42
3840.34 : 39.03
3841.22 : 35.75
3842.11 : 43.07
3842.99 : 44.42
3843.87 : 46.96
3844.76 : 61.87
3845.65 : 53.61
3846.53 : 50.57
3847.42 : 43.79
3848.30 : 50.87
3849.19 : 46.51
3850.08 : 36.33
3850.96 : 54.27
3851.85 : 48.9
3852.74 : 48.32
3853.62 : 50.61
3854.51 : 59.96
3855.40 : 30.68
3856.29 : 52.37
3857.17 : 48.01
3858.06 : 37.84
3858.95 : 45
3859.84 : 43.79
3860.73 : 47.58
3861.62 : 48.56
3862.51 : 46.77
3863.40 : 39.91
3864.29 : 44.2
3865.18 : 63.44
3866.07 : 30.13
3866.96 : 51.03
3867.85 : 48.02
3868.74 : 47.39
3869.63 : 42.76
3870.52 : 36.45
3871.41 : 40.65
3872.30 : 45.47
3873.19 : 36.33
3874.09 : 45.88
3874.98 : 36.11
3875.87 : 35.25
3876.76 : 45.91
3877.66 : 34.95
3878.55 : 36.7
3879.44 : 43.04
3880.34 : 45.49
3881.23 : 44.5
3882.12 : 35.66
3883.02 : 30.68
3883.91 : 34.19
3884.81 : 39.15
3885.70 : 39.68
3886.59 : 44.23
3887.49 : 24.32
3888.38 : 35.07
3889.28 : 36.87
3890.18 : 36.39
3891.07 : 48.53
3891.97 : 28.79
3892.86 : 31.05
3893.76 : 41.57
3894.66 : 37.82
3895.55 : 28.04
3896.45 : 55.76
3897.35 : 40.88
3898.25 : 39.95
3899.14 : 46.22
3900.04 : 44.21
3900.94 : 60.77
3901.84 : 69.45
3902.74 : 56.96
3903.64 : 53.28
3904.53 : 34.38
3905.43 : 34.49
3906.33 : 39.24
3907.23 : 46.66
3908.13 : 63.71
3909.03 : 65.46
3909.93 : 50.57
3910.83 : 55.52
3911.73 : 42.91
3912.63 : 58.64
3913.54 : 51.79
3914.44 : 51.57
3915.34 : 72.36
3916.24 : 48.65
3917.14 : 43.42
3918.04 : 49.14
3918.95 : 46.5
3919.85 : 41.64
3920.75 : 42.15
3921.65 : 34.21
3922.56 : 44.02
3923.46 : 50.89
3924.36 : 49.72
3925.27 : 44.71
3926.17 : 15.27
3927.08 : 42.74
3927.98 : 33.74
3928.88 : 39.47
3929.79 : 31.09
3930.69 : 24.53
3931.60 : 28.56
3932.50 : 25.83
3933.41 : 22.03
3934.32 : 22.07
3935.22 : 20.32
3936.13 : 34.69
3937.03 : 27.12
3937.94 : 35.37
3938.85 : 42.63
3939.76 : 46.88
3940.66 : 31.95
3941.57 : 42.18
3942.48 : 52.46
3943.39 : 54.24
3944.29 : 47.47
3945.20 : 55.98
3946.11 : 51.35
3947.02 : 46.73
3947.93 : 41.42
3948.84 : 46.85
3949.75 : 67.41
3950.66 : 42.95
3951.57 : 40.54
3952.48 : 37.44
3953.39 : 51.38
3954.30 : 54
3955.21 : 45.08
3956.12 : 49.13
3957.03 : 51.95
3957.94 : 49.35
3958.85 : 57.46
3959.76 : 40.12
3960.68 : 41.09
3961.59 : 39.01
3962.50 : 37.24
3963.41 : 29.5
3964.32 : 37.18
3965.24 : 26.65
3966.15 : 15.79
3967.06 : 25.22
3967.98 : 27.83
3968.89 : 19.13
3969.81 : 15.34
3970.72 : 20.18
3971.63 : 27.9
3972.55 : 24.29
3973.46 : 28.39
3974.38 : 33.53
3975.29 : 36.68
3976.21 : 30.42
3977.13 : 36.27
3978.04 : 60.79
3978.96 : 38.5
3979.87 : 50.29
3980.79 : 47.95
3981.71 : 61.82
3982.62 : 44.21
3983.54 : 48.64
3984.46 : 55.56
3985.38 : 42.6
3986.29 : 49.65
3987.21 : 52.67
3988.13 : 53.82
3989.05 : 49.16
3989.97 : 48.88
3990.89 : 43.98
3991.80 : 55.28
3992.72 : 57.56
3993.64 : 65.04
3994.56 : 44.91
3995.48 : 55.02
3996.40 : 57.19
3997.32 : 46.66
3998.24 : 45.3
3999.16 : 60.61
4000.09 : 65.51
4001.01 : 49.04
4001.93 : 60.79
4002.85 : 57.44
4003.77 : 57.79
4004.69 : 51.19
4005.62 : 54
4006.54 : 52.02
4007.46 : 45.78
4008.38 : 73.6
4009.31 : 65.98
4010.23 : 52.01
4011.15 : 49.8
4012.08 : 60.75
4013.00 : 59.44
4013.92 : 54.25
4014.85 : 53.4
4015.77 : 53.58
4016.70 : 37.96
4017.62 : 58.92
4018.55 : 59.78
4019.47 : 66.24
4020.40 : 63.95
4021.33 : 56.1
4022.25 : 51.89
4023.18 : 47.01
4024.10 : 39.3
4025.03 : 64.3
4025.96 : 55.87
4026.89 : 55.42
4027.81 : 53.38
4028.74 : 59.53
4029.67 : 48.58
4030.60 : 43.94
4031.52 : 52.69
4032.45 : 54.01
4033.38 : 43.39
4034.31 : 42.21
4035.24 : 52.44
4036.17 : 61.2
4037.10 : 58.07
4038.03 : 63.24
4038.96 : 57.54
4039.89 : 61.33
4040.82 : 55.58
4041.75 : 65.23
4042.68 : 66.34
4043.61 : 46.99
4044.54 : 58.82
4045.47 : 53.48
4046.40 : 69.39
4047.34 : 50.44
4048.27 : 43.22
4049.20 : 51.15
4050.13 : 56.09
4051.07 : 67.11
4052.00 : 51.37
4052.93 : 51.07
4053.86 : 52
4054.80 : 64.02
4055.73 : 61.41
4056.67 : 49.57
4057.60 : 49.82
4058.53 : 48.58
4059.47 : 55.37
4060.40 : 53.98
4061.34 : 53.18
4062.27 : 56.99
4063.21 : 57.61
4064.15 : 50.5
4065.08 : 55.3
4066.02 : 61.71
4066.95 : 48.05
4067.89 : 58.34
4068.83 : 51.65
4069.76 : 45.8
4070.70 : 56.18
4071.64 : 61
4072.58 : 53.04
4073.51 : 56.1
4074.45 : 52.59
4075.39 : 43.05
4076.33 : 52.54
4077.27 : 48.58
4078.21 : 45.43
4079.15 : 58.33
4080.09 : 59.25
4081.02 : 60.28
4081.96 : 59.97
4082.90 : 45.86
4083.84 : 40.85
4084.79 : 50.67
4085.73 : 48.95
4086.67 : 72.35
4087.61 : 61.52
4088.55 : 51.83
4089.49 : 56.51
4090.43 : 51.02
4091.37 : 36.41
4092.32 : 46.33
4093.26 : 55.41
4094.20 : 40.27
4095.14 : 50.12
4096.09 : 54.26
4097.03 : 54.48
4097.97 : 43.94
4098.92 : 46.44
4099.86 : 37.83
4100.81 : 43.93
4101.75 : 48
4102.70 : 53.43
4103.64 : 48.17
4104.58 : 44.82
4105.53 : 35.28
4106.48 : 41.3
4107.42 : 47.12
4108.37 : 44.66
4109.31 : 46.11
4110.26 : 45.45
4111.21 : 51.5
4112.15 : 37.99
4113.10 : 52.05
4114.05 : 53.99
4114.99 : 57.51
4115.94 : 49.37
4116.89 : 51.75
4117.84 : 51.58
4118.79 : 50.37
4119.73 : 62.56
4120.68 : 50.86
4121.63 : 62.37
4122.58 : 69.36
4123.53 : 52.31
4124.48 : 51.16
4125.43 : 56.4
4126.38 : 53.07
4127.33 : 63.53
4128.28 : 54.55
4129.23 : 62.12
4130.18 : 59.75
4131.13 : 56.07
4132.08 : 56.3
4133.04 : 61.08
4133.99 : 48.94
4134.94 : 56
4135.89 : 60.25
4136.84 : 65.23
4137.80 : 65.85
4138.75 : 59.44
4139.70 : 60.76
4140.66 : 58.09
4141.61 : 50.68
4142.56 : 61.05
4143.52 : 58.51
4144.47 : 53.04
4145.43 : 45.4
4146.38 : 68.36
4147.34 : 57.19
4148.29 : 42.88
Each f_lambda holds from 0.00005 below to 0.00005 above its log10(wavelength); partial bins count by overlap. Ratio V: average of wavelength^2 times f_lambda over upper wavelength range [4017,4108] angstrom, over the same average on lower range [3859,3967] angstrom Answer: 1.34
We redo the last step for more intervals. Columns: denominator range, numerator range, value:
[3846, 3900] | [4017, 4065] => 1.42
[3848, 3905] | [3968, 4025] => 1.21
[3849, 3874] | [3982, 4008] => 1.24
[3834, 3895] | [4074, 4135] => 1.40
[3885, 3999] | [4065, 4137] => 1.32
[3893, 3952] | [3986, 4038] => 1.29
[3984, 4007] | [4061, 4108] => 1.00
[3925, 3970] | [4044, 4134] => 1.48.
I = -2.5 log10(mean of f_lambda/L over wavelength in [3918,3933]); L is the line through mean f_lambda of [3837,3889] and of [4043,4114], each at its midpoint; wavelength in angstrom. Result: 0.20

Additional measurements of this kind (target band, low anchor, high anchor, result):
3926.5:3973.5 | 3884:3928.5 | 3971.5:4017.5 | 0.256 mag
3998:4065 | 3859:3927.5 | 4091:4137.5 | -0.135 mag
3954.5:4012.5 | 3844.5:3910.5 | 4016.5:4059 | 0.128 mag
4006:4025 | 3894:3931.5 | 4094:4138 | -0.133 mag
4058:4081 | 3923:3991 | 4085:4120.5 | -0.138 mag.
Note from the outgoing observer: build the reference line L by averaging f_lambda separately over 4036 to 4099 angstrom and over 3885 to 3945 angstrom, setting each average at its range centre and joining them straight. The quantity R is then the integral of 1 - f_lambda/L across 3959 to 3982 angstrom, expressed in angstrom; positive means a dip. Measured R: 6.1 angstrom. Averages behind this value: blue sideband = 42.2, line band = 34.2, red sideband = 54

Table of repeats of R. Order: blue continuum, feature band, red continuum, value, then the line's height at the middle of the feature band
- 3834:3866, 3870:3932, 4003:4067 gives 5.70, 47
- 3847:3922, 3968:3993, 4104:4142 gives 3.51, 48.4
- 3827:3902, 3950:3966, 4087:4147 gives 0.94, 45.4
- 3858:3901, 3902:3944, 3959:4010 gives 0.13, 42.7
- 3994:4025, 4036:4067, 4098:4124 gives -2.04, 52.6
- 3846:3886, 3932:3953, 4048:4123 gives 2.64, 46.5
